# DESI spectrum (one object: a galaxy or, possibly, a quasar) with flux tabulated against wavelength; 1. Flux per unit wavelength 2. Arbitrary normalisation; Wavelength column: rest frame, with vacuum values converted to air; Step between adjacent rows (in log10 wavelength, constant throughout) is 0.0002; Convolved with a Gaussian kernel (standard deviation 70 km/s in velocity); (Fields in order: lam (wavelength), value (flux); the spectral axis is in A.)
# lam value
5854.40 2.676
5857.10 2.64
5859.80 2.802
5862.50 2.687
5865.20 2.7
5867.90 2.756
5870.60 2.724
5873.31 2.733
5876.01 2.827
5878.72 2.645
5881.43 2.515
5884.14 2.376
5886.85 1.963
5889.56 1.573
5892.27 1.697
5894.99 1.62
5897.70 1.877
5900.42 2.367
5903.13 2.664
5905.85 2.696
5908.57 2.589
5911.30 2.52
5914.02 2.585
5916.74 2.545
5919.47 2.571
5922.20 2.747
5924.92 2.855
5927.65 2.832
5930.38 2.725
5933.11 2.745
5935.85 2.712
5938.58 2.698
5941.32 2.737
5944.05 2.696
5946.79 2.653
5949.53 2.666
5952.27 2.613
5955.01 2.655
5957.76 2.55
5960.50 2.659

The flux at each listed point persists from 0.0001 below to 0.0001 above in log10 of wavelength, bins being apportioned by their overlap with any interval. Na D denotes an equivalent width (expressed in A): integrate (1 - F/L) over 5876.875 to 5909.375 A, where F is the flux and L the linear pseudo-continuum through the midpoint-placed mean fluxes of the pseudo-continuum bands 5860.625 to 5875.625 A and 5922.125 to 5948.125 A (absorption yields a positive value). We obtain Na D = 6.13 A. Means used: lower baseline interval 2.73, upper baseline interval 2.74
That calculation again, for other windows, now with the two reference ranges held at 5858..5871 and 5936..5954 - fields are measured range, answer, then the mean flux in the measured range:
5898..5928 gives 1.1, 2.6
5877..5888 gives 1.3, 2.4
